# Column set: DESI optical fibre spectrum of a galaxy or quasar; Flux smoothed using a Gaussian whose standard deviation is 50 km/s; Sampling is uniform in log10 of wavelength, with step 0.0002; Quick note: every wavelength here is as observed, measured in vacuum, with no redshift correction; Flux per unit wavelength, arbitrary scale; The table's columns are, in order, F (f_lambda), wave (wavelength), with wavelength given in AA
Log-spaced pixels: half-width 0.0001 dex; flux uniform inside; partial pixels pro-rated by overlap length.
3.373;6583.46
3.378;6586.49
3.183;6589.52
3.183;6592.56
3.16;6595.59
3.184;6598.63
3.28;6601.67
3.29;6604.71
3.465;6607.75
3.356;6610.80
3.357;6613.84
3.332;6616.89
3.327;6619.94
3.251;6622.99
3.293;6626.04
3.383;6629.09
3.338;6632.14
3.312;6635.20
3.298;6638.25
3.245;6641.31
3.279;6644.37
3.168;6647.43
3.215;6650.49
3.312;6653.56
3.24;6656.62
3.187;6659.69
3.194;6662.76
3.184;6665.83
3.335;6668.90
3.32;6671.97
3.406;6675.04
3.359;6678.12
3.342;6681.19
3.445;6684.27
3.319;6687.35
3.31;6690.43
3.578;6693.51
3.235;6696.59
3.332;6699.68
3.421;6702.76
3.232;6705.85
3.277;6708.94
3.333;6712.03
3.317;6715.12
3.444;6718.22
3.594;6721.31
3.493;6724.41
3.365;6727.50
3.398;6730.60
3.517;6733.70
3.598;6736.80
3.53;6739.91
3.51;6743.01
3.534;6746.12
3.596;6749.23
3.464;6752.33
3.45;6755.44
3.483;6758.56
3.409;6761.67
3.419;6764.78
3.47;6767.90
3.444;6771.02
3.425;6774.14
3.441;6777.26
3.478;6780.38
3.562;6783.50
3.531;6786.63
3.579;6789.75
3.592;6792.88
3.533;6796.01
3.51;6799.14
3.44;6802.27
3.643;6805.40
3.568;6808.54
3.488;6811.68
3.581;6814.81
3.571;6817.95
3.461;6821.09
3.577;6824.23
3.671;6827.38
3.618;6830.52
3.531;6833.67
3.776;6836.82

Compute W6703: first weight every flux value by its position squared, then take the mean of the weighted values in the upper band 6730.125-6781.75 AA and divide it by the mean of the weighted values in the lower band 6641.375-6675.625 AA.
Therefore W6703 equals 1.1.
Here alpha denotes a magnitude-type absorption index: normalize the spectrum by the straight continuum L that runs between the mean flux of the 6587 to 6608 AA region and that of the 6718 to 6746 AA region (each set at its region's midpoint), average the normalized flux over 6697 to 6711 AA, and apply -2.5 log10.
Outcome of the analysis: 0.044 mag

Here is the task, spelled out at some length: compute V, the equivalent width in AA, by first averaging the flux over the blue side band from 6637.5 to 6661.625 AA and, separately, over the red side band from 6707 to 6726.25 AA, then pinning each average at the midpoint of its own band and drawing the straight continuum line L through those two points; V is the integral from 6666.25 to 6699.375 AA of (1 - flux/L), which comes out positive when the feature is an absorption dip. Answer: -0.36 AA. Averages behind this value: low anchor 3.24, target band 3.36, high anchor 3.41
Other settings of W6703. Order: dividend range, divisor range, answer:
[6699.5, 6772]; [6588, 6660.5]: 1.09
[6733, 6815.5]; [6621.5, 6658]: 1.11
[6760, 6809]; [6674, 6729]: 1.06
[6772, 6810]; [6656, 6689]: 1.10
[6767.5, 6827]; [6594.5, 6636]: 1.12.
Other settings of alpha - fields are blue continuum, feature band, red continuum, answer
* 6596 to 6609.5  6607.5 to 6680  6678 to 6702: 0.01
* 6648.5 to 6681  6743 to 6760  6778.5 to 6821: -0.02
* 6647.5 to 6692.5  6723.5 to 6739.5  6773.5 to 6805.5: -0.02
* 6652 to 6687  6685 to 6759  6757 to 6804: -0.01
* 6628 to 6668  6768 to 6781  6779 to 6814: 0.02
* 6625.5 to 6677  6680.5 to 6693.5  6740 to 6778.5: -0.01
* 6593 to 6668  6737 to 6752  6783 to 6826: -0.03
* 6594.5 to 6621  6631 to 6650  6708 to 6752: 0.03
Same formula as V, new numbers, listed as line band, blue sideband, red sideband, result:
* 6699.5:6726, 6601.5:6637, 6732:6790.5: 0.43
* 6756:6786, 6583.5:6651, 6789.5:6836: 0.35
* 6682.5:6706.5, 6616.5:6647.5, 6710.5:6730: 0.16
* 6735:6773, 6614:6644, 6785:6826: -0.17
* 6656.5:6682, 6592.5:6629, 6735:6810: 0.67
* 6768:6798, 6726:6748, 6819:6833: 0.25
